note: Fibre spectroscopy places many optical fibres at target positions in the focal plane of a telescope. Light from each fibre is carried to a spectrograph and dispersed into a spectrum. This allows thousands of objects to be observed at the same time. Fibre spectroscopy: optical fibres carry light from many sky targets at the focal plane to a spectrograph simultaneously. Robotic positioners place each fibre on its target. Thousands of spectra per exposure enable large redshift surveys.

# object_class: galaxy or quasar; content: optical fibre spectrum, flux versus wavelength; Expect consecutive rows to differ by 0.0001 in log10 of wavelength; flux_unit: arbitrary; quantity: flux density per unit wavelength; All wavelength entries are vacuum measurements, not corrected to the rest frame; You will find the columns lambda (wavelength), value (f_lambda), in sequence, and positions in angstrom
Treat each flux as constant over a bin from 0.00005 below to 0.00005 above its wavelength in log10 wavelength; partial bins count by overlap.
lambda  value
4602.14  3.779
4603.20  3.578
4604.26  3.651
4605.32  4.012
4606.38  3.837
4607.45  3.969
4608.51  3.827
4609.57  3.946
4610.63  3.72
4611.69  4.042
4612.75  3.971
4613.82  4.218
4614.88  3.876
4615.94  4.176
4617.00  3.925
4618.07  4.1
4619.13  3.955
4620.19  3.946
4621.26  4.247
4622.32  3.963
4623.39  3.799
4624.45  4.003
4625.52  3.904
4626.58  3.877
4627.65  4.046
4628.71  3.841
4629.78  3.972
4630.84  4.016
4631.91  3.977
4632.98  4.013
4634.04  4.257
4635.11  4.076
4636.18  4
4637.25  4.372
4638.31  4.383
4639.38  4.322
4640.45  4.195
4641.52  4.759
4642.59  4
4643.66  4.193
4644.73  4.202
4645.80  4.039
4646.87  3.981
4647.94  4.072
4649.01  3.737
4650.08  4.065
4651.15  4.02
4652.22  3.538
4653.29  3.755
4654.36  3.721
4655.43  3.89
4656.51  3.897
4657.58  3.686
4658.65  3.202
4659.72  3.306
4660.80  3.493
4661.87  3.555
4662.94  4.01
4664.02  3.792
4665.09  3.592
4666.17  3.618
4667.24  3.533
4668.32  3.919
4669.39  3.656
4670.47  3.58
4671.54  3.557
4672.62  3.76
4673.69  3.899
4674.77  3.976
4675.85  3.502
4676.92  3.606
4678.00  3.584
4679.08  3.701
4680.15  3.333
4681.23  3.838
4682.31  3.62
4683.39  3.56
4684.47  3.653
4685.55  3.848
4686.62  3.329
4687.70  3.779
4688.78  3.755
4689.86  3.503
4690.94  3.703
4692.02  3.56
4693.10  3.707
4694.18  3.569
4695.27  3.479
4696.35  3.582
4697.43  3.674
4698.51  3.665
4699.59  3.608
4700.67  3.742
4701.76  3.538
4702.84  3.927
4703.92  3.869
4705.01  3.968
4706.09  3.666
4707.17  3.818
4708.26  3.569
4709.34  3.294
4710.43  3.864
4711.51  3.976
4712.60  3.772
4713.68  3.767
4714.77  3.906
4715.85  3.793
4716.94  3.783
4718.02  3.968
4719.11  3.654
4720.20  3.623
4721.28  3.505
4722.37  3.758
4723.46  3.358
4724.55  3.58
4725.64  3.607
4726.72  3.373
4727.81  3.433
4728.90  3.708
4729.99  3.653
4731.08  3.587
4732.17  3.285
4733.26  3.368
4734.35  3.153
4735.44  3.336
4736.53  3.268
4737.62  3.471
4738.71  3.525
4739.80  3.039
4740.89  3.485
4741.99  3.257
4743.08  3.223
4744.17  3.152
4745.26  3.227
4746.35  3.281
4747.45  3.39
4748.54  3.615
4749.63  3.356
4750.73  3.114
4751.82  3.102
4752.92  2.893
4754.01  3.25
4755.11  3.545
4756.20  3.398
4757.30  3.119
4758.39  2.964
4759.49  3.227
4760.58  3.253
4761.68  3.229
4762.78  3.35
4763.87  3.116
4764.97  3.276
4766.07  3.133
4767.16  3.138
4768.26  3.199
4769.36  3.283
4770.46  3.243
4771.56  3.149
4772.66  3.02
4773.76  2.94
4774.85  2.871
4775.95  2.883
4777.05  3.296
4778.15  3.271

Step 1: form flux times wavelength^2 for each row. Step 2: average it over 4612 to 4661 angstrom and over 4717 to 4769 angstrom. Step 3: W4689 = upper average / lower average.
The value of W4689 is 0.88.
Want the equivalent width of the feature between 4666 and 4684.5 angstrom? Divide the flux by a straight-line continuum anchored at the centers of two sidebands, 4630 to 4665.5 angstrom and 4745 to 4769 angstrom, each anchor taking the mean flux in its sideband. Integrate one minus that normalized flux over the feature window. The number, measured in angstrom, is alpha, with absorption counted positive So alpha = 0.5 angstrom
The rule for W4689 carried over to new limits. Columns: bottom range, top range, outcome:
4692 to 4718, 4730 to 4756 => 0.90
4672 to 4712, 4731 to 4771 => 0.91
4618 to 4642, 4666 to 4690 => 0.91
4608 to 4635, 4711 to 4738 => 0.94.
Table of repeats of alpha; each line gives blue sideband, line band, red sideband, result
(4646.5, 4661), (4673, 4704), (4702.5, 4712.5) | 0.8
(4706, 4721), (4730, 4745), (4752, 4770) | 0.6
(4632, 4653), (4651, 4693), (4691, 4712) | 2.6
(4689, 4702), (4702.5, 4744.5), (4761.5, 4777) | -1.7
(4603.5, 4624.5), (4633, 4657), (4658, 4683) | -1.8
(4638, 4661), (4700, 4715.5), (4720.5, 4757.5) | -0.9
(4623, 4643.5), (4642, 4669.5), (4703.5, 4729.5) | 1.4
